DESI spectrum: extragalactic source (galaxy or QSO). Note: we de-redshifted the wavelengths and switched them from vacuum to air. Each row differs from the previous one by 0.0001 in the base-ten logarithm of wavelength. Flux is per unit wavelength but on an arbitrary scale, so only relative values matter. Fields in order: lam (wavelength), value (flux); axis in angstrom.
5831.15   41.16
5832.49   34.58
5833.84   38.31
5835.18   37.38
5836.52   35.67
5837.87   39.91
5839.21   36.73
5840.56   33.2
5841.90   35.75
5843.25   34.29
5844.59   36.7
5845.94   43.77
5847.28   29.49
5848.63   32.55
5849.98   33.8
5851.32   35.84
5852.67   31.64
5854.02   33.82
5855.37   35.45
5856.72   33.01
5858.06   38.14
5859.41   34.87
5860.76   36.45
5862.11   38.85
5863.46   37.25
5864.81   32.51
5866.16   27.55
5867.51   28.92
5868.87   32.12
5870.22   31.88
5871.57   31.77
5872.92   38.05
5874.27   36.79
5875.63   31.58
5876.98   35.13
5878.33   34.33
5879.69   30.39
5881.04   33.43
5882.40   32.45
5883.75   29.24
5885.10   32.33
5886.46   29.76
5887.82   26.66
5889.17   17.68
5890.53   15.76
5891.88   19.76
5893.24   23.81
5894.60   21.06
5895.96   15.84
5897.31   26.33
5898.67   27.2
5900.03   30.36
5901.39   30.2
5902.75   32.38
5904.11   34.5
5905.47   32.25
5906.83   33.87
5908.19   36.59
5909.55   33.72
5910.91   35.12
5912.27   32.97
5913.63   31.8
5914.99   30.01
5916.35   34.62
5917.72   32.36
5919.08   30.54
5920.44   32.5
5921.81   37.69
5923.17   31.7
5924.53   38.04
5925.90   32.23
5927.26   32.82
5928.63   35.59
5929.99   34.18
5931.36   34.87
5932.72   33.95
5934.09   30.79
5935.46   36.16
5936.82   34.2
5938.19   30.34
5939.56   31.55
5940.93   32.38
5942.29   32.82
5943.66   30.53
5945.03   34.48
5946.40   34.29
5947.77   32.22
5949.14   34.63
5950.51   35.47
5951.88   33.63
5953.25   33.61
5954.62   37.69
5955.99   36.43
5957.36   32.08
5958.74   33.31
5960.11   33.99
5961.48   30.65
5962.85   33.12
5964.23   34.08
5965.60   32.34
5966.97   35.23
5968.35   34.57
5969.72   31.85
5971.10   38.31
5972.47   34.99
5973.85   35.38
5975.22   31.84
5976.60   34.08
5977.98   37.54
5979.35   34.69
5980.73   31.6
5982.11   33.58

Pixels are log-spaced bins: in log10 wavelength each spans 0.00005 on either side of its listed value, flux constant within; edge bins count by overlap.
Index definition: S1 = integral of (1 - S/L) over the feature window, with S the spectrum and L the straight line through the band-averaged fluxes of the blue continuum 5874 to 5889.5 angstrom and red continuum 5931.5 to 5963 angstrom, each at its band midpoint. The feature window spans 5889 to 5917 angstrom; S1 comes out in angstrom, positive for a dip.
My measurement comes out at 2.85 angstrom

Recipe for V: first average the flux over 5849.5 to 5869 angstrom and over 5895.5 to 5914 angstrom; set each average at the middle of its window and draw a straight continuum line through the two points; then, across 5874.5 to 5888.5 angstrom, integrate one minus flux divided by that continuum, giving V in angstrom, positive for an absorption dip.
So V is 0.4 angstrom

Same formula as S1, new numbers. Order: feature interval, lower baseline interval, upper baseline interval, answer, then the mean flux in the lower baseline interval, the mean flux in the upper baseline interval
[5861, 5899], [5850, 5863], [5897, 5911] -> 5.04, 35.3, 32.1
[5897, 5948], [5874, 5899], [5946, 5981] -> -4.17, 27.2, 34.2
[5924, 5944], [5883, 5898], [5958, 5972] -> -2.66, 23.5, 33.8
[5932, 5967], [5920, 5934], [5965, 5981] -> 0.93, 34.2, 34.4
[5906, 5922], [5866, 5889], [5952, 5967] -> -0.35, 31.7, 33.8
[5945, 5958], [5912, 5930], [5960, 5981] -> -0.26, 33.3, 34.1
